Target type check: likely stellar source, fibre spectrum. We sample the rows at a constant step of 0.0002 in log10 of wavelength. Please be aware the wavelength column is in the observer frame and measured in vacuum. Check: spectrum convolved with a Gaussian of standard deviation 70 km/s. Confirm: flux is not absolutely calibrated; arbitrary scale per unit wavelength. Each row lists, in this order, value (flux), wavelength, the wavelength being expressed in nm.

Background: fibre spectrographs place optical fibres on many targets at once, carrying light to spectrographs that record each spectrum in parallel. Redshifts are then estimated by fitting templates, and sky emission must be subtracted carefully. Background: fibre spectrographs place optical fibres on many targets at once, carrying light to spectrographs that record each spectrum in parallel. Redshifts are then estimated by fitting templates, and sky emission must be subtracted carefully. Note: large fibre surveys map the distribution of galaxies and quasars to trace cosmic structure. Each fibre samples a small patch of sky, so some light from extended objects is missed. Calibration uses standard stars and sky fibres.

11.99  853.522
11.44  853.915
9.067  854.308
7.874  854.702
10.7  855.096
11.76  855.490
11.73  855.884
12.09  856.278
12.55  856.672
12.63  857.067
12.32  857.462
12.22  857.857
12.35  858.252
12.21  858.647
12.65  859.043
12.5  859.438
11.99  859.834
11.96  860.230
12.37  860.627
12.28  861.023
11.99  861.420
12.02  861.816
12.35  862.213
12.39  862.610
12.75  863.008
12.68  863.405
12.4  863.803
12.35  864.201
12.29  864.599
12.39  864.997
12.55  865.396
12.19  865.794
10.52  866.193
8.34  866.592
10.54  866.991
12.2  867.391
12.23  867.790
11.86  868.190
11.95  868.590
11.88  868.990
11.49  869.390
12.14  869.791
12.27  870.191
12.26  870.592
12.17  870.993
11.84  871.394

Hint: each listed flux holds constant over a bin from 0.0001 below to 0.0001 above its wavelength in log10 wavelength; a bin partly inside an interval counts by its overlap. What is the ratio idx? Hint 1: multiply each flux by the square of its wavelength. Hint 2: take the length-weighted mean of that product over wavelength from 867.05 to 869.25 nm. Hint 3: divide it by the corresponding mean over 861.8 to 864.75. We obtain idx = 1.0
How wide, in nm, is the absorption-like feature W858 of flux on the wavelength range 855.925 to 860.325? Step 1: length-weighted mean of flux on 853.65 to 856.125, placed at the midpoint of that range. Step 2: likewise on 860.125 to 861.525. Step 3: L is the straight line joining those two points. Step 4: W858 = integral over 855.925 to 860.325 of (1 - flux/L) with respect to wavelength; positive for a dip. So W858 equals -0.350 nm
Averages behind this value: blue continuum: 10.5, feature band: 12.3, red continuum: 12.2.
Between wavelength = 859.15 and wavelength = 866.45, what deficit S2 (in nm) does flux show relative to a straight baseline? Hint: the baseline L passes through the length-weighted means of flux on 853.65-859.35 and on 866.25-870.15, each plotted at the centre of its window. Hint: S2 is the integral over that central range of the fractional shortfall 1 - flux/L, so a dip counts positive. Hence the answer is -0.45 nm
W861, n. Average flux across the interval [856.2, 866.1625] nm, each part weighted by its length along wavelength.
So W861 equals 12.3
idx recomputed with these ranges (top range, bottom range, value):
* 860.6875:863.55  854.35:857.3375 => 1.11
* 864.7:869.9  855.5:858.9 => 0.97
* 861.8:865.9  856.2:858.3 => 1.02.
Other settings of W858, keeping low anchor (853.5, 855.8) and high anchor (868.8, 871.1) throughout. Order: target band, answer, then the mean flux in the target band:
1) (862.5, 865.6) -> -0.29 nm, 12.5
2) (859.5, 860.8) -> -0.14 nm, 12.1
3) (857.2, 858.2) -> -0.15 nm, 12.3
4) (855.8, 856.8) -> -0.15 nm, 12.1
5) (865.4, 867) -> 0.14 nm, 10.6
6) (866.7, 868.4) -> 0.04 nm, 11.5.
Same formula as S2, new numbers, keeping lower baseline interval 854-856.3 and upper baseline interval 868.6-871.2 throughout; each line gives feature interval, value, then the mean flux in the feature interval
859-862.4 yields -0.358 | 12.2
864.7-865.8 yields -0.083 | 12.4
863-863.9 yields -0.100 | 12.6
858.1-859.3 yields -0.174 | 12.4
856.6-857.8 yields -0.200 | 12.5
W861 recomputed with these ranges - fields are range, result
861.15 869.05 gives 11.9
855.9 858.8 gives 12.3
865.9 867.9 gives 10.8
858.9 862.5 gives 12.2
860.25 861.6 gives 12.2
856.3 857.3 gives 12.5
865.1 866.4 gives 11.8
